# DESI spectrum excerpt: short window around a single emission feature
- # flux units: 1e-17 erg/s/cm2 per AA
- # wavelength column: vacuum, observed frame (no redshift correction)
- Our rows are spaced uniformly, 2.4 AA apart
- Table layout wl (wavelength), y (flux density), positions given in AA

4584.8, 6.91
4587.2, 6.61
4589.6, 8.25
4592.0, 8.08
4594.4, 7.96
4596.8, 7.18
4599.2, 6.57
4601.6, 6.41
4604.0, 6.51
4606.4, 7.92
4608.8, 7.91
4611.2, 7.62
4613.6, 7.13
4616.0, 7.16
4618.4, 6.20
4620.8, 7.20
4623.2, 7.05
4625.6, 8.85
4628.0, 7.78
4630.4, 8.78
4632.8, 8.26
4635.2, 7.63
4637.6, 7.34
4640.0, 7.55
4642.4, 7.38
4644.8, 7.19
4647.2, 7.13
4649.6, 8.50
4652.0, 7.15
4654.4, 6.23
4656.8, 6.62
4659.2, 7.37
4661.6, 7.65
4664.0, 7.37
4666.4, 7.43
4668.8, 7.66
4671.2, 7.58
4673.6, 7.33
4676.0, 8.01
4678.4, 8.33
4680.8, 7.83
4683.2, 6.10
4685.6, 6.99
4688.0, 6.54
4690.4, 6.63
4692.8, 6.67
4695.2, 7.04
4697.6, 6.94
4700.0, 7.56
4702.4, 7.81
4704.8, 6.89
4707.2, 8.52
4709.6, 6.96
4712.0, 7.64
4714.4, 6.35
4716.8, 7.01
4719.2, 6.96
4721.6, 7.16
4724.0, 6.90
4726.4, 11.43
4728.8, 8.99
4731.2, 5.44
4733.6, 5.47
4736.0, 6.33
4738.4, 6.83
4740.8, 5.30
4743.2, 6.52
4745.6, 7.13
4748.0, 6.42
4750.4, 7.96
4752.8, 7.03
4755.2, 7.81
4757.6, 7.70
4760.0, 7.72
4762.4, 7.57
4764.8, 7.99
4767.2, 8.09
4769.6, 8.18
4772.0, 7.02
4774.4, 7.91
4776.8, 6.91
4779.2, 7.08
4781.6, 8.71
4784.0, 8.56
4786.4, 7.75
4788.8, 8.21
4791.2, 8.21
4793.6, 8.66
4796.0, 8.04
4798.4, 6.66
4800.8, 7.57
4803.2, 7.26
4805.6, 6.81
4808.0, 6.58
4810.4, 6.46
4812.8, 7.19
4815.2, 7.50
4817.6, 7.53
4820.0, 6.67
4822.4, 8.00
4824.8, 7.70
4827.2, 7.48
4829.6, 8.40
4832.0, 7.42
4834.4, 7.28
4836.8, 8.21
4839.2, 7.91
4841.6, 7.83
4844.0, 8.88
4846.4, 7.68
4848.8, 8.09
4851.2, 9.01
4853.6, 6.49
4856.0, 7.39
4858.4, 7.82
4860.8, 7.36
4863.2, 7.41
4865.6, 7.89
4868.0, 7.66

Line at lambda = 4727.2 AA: H-gamma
